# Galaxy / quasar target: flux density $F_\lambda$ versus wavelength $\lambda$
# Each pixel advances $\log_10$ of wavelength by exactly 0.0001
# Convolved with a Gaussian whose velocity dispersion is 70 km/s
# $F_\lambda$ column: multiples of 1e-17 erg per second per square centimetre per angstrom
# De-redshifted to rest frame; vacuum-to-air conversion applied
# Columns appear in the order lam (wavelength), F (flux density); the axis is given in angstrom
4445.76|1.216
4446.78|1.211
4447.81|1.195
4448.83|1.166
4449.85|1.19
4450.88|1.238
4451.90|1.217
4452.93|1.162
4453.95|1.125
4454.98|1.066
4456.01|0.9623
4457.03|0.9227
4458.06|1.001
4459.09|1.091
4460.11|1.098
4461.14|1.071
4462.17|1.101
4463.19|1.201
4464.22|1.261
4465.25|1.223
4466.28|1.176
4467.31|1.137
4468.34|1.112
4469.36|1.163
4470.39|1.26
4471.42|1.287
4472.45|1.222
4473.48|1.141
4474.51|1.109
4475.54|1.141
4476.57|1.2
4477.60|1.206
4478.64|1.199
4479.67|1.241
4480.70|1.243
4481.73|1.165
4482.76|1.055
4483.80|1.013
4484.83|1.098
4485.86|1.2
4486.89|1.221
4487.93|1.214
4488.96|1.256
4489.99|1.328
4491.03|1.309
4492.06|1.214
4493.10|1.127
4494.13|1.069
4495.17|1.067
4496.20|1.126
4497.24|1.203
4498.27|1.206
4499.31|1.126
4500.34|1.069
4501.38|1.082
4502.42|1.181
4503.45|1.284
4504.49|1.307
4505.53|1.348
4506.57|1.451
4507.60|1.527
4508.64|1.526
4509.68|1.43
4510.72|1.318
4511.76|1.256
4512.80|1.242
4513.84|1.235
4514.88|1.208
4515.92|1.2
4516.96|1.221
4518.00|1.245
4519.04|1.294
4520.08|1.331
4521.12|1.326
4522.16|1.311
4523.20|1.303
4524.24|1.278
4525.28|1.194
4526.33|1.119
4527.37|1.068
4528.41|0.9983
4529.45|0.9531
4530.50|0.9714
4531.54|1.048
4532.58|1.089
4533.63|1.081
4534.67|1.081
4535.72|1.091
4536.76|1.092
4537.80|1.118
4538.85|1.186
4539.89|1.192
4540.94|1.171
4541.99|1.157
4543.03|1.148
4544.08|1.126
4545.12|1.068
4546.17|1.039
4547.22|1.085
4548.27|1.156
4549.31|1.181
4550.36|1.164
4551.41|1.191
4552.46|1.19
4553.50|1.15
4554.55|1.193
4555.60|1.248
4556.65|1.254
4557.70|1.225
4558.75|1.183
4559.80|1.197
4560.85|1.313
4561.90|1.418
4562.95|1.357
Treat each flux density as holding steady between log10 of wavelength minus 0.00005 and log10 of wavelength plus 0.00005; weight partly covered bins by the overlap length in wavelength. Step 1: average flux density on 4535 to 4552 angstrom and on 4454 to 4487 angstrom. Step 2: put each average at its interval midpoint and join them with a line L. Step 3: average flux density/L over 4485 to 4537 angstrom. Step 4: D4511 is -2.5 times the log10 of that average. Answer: -0.07 mag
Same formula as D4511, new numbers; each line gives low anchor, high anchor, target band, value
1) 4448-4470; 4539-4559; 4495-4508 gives -0.078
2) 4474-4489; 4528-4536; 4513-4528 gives -0.160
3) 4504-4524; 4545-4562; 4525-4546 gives 0.141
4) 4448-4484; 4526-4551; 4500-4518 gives -0.152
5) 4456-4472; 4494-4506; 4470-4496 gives -0.024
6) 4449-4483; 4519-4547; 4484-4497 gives -0.032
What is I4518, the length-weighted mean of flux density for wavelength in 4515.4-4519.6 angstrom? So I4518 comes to 1.24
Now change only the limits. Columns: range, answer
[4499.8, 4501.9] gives 1.08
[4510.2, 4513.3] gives 1.27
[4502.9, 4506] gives 1.31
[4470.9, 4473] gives 1.25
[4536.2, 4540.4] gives 1.15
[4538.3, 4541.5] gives 1.18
